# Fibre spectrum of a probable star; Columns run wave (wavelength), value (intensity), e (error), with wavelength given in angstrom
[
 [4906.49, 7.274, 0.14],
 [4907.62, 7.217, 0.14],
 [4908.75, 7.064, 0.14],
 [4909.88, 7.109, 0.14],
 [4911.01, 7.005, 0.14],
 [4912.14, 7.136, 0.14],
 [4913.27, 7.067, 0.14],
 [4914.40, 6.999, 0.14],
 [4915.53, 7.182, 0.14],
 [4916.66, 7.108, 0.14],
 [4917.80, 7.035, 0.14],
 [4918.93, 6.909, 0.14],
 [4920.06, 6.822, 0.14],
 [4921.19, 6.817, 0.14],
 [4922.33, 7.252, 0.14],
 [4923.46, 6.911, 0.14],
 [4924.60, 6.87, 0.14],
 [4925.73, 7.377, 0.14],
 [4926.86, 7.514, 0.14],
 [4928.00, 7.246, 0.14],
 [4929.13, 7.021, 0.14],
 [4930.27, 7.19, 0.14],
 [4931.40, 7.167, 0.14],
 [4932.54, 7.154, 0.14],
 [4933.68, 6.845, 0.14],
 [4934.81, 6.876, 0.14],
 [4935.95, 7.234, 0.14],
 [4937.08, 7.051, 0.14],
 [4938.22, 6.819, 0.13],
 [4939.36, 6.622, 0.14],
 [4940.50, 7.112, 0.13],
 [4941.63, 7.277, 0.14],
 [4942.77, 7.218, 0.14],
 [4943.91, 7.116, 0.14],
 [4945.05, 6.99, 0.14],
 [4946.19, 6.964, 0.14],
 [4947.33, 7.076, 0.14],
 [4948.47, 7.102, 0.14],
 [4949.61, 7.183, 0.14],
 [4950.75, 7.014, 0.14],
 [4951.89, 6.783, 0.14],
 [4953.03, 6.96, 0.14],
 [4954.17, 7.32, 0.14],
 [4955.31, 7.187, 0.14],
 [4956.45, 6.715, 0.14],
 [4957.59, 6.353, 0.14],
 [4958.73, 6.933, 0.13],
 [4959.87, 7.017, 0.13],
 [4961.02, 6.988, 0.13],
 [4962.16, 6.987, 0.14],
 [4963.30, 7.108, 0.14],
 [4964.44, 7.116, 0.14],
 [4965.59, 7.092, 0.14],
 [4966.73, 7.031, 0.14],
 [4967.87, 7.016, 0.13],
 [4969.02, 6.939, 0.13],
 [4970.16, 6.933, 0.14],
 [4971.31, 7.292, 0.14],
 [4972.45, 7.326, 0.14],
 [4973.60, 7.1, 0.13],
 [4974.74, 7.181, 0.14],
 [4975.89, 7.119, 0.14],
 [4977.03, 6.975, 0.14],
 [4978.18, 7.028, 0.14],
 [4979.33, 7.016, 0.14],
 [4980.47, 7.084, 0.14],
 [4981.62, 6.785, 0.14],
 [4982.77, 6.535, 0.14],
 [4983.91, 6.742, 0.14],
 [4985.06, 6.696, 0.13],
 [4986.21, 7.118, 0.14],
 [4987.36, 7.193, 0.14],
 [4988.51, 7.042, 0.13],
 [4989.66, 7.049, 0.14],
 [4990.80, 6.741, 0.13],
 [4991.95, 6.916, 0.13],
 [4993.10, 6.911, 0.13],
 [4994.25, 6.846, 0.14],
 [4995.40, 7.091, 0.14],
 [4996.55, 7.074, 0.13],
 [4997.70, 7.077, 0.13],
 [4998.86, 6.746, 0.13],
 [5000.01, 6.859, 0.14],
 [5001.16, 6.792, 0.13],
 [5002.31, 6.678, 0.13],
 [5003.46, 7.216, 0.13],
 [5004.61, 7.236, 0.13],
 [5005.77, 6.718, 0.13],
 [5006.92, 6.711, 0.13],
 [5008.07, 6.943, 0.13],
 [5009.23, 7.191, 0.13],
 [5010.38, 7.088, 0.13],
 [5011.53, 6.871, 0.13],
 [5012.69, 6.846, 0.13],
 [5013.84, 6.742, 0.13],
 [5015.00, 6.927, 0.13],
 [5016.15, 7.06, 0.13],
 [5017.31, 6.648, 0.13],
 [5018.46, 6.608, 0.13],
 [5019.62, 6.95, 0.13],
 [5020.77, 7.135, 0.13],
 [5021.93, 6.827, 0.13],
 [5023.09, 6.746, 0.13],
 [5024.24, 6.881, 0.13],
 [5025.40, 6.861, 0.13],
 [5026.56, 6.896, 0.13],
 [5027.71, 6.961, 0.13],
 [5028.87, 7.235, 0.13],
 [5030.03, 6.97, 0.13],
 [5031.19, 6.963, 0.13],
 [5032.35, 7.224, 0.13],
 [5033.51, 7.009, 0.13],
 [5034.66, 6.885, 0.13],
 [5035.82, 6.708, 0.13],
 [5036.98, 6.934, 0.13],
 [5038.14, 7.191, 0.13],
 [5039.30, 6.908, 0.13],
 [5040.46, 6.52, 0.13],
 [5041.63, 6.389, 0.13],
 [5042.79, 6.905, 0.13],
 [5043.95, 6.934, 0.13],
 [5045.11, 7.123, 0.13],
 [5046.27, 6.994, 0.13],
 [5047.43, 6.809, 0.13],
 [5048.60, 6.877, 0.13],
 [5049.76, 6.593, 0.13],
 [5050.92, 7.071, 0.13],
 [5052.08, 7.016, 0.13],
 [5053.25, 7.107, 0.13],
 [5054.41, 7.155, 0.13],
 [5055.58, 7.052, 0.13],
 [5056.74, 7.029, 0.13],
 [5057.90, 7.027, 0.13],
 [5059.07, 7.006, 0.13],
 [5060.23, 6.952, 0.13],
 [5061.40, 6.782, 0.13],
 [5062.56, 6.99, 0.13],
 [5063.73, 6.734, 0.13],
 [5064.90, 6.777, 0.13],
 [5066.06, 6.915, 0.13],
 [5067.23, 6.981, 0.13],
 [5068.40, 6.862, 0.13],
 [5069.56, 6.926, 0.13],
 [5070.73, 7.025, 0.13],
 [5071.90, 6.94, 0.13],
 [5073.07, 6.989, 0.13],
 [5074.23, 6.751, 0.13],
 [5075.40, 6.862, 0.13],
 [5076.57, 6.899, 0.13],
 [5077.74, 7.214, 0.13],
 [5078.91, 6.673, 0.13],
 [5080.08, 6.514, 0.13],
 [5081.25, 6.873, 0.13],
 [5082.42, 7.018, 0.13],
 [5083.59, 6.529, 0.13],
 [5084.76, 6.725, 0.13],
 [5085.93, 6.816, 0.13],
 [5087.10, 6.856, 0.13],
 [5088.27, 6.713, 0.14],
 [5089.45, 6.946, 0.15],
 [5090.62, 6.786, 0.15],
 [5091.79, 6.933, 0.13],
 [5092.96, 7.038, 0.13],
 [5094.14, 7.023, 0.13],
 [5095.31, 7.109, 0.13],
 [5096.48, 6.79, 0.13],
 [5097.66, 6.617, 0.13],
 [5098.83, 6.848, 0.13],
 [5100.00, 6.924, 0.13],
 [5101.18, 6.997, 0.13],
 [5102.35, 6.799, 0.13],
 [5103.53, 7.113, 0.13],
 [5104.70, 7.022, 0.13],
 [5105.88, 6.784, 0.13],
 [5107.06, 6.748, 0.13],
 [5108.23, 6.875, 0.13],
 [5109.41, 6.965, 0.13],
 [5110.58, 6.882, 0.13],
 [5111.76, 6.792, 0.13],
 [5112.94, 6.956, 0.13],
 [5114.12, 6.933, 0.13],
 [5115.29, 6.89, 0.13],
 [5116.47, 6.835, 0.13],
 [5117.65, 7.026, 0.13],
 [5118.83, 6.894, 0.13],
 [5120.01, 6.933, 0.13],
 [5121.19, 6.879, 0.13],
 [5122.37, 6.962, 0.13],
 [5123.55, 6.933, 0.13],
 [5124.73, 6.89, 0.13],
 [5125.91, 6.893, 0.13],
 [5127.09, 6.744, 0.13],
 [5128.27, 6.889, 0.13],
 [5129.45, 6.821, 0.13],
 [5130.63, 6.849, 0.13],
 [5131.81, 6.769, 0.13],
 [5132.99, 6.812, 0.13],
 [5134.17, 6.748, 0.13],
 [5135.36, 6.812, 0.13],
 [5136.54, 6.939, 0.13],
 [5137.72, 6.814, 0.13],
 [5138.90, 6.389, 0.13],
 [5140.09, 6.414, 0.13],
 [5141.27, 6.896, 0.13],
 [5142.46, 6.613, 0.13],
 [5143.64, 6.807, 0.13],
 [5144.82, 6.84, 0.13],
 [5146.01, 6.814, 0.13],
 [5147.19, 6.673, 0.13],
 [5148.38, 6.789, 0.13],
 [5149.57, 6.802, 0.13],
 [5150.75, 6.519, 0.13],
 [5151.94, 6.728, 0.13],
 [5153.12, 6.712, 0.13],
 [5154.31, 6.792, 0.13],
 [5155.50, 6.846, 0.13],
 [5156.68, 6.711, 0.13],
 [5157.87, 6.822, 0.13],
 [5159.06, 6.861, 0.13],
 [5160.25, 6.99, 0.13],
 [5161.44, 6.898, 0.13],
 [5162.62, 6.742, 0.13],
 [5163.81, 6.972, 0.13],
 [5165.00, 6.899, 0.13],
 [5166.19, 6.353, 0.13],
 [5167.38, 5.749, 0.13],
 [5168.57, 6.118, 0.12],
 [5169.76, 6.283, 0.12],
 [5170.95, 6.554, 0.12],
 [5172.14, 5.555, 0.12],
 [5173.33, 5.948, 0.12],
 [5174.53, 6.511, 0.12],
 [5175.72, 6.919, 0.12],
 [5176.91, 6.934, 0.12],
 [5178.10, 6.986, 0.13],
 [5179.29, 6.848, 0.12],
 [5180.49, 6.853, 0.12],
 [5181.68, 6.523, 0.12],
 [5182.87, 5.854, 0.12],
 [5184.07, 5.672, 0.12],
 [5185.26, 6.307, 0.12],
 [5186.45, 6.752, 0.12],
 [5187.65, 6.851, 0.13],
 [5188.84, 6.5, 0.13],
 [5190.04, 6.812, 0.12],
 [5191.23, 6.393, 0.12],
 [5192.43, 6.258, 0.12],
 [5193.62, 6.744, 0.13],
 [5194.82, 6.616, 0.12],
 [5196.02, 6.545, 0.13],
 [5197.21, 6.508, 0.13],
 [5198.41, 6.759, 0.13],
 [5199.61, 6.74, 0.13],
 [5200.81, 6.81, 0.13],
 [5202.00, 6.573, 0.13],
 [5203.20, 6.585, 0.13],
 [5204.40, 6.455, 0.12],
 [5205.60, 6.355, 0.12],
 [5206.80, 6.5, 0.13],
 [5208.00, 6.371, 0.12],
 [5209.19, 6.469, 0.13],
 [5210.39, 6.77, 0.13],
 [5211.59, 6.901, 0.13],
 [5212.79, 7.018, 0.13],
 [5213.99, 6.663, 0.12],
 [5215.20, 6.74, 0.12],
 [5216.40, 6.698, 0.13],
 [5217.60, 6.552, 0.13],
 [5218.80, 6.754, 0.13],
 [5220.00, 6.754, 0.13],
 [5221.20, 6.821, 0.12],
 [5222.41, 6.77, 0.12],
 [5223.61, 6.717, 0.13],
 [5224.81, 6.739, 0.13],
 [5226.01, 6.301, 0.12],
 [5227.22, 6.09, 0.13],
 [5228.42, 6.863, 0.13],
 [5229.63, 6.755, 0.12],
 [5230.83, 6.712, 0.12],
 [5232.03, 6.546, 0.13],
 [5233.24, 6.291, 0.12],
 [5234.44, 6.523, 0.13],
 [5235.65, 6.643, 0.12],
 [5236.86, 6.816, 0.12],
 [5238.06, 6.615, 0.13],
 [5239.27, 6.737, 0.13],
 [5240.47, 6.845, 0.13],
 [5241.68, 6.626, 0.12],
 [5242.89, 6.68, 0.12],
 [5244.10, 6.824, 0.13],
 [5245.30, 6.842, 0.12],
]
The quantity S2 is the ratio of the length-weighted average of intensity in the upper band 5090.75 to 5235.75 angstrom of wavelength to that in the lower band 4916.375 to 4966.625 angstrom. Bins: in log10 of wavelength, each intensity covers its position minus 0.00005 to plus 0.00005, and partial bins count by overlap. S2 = 0.95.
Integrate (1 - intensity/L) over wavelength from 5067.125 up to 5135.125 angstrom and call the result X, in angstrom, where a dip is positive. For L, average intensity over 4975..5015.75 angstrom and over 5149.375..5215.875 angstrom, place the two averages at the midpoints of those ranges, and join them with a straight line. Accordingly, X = -1.4 angstrom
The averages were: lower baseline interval 6.93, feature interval 6.87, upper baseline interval 6.59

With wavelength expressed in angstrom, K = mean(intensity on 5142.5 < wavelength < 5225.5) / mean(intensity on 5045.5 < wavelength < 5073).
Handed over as 0.95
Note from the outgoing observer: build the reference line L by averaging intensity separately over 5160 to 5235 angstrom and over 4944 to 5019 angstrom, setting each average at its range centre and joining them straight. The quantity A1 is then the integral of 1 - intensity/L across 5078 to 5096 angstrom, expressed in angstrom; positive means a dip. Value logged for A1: -0.2 angstrom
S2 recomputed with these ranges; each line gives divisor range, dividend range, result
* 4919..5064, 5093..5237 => 0.96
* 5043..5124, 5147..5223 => 0.96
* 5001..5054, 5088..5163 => 0.99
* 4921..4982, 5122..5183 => 0.95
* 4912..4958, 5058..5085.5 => 0.98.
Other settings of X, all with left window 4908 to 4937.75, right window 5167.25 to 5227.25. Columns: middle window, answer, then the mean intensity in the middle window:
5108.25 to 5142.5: -0.8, 6.84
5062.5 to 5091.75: -0.3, 6.85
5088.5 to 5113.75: -0.6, 6.9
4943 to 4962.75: 0.1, 6.99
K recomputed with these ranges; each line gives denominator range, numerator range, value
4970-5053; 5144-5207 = 0.95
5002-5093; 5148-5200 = 0.95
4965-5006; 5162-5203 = 0.93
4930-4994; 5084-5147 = 0.98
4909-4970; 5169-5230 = 0.93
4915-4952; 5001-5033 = 0.98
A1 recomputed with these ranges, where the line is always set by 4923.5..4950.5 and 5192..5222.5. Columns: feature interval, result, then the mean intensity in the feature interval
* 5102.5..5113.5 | -0.2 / 6.9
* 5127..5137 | -0.1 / 6.82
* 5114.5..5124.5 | -0.2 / 6.92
